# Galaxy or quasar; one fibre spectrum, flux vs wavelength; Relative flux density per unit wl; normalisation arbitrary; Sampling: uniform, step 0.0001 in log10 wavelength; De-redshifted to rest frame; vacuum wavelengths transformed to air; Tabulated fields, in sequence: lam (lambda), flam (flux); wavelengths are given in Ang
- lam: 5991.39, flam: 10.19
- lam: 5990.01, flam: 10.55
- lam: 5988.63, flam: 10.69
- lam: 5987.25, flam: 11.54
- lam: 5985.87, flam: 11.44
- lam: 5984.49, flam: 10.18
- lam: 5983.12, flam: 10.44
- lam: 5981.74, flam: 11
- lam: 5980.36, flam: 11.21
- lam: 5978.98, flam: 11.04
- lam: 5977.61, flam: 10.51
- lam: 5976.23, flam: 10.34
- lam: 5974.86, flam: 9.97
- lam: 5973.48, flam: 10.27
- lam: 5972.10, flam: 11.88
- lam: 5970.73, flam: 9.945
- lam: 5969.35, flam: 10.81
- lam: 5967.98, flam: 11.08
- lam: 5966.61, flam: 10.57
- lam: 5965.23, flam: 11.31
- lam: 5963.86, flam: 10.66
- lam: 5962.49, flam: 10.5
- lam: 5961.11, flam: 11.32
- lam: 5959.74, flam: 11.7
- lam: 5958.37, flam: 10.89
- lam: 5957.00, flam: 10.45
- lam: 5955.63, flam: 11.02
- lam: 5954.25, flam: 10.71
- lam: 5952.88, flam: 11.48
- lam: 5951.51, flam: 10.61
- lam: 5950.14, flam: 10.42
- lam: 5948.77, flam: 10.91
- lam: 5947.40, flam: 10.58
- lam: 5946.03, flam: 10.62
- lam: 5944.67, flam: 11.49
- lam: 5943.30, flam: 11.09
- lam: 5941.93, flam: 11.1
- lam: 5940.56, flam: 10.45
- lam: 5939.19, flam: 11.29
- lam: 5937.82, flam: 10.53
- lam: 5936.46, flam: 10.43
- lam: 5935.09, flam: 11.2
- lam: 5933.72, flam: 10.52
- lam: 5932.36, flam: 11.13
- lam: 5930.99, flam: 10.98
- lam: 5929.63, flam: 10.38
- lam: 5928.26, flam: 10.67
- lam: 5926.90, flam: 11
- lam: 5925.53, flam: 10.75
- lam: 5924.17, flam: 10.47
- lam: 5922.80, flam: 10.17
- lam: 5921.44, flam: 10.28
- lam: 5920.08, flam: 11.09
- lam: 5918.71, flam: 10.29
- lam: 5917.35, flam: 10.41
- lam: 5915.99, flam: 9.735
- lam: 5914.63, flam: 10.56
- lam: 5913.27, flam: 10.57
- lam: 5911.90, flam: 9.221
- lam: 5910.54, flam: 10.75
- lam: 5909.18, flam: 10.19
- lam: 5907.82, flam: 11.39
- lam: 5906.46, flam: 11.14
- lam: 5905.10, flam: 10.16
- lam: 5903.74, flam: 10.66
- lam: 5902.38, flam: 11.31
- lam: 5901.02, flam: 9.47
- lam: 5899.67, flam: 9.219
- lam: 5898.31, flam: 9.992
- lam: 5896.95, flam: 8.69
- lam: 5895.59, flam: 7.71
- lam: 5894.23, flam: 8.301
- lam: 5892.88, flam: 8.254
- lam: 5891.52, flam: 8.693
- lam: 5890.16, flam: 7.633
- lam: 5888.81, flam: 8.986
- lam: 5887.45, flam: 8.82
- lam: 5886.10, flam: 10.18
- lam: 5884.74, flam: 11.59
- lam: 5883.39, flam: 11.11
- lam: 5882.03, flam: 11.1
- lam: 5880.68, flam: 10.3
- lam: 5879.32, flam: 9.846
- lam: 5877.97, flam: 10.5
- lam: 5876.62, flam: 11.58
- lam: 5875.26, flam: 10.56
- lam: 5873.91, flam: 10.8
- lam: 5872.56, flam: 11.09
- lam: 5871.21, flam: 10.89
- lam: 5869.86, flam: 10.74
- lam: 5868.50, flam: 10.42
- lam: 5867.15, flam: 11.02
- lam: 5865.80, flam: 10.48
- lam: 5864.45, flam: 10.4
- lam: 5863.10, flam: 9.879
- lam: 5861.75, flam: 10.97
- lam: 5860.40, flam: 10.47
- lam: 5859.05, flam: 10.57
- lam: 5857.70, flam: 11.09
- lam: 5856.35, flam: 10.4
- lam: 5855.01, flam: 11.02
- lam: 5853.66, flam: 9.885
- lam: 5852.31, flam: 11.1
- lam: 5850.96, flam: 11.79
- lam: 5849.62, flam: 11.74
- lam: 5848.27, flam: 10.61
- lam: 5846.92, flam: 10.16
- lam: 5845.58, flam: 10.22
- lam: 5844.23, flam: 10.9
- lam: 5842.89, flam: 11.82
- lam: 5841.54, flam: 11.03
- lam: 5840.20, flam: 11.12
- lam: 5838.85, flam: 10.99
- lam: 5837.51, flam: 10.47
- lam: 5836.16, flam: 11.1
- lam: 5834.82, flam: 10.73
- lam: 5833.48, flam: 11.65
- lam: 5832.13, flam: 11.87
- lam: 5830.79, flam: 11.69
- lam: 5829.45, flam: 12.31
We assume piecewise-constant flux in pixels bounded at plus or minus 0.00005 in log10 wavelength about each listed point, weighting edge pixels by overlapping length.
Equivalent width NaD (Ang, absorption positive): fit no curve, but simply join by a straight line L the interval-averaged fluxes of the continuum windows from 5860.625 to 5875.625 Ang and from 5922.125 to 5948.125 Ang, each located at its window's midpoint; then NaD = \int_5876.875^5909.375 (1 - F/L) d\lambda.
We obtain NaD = 2.7 Ang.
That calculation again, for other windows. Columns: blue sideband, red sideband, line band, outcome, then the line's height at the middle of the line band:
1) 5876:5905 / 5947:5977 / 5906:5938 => -1.2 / 10.2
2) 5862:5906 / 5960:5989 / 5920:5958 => -1.0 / 10.5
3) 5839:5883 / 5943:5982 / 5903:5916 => 0.4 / 10.8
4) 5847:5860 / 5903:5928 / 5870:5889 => 0.3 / 10.7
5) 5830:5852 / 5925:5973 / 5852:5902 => 4.3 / 11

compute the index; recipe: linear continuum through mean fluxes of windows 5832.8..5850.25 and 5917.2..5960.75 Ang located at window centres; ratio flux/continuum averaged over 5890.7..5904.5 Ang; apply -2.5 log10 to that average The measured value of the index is 0.18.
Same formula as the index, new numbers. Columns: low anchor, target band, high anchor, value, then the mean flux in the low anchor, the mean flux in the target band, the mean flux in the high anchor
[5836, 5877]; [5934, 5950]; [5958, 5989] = 0.00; 10.8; 10.9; 10.8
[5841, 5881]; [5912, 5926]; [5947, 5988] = 0.04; 10.7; 10.4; 10.8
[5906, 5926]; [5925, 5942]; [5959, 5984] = -0.02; 10.5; 10.8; 10.8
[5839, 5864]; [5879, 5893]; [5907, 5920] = 0.09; 10.8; 9.73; 10.4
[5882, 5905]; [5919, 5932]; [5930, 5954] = -0.03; 9.48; 10.6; 10.9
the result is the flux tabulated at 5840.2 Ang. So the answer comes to 11.12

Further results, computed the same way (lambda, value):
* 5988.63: 10.69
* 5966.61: 10.57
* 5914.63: 10.56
